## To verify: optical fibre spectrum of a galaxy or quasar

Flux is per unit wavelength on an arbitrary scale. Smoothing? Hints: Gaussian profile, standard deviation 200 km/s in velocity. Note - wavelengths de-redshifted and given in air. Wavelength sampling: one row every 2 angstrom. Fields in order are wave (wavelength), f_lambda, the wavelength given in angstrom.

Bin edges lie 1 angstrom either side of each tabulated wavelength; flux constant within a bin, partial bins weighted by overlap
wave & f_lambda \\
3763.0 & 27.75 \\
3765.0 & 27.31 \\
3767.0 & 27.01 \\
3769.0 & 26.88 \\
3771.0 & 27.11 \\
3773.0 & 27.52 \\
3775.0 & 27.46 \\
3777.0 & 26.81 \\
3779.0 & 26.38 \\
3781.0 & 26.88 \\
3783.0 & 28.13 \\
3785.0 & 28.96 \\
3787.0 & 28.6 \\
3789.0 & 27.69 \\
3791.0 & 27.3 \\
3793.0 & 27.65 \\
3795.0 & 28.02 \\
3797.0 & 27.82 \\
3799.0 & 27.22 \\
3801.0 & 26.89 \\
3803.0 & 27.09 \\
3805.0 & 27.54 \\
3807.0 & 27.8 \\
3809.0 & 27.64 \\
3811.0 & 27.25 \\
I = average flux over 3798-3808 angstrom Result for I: 27.3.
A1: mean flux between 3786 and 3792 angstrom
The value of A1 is 27.9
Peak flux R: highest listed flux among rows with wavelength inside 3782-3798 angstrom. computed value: 28.96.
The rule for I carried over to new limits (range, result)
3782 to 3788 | 28.6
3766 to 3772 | 27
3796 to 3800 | 27.5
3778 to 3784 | 27.1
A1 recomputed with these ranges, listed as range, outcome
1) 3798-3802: 27.1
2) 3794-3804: 27.4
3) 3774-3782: 26.9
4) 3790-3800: 27.6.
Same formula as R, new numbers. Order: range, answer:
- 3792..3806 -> 28.02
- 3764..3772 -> 27.31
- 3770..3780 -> 27.52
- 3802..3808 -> 27.8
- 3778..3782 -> 26.88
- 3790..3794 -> 27.65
